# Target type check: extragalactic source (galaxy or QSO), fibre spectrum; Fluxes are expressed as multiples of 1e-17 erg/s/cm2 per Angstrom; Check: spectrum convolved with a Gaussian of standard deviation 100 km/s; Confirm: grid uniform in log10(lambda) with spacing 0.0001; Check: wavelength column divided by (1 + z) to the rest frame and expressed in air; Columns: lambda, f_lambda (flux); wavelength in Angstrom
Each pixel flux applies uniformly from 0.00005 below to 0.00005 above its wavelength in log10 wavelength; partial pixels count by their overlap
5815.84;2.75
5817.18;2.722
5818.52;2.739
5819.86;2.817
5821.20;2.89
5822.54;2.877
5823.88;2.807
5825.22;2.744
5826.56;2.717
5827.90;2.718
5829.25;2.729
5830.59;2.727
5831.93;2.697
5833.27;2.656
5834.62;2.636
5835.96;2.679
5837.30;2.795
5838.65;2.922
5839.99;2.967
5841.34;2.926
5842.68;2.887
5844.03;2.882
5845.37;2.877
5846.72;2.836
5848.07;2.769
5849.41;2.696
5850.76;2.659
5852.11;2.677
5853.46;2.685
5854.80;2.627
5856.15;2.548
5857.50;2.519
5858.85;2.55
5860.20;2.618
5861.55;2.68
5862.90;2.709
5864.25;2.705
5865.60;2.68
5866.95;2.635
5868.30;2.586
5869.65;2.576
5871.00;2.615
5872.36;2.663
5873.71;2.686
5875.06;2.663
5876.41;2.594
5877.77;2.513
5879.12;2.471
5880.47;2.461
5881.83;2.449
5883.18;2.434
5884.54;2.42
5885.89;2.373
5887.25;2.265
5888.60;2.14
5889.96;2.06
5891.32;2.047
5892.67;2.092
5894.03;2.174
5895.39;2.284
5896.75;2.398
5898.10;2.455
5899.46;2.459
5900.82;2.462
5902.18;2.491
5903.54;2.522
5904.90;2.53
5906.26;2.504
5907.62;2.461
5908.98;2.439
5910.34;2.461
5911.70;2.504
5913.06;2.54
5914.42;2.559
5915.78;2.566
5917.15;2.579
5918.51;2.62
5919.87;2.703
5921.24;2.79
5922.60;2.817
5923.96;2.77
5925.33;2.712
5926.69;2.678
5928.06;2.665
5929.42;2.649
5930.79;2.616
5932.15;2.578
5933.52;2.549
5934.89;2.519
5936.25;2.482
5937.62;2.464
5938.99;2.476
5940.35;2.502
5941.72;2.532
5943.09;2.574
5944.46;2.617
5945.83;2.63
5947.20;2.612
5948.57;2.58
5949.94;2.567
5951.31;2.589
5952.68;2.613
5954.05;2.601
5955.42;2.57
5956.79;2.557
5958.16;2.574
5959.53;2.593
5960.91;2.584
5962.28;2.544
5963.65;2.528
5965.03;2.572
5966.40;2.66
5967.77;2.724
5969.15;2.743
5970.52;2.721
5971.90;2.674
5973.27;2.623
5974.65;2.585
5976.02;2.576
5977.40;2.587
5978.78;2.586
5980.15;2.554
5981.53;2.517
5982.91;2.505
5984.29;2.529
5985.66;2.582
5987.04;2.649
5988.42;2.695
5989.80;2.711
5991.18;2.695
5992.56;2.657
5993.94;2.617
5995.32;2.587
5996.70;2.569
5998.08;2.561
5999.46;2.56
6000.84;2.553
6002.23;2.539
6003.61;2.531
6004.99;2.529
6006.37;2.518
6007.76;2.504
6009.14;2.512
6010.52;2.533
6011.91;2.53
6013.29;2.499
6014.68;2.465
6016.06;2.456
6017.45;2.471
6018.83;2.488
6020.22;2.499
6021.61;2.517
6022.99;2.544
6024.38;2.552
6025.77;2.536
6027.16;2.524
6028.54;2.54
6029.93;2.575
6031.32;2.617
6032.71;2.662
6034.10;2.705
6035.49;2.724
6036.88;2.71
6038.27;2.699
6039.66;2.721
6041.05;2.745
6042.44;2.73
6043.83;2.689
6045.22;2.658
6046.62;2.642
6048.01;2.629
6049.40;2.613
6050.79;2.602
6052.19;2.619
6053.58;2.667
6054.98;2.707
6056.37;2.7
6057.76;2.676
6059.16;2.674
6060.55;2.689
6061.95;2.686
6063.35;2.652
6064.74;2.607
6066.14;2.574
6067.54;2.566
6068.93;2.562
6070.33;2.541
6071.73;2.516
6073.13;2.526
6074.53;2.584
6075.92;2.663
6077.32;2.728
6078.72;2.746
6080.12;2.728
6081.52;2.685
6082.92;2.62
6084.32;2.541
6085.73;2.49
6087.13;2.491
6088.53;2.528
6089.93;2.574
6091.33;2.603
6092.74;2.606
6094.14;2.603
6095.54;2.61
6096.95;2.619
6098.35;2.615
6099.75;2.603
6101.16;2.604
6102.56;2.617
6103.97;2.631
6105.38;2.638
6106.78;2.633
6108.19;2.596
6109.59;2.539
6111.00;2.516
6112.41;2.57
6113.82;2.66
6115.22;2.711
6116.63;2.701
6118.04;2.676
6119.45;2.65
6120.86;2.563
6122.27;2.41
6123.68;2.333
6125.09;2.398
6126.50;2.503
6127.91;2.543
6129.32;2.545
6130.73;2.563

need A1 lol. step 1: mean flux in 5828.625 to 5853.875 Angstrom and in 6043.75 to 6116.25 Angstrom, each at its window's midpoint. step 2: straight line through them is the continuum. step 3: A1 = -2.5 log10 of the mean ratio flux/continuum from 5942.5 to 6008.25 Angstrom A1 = 0.04 mag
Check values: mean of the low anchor 2.77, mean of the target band 2.59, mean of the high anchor 2.62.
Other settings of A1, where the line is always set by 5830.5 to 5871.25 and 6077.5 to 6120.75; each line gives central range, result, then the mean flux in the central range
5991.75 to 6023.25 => 0.05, 2.53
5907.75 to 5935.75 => 0.03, 2.61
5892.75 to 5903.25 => 0.14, 2.38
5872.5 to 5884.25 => 0.07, 2.54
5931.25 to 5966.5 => 0.05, 2.56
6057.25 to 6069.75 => 0.00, 2.63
